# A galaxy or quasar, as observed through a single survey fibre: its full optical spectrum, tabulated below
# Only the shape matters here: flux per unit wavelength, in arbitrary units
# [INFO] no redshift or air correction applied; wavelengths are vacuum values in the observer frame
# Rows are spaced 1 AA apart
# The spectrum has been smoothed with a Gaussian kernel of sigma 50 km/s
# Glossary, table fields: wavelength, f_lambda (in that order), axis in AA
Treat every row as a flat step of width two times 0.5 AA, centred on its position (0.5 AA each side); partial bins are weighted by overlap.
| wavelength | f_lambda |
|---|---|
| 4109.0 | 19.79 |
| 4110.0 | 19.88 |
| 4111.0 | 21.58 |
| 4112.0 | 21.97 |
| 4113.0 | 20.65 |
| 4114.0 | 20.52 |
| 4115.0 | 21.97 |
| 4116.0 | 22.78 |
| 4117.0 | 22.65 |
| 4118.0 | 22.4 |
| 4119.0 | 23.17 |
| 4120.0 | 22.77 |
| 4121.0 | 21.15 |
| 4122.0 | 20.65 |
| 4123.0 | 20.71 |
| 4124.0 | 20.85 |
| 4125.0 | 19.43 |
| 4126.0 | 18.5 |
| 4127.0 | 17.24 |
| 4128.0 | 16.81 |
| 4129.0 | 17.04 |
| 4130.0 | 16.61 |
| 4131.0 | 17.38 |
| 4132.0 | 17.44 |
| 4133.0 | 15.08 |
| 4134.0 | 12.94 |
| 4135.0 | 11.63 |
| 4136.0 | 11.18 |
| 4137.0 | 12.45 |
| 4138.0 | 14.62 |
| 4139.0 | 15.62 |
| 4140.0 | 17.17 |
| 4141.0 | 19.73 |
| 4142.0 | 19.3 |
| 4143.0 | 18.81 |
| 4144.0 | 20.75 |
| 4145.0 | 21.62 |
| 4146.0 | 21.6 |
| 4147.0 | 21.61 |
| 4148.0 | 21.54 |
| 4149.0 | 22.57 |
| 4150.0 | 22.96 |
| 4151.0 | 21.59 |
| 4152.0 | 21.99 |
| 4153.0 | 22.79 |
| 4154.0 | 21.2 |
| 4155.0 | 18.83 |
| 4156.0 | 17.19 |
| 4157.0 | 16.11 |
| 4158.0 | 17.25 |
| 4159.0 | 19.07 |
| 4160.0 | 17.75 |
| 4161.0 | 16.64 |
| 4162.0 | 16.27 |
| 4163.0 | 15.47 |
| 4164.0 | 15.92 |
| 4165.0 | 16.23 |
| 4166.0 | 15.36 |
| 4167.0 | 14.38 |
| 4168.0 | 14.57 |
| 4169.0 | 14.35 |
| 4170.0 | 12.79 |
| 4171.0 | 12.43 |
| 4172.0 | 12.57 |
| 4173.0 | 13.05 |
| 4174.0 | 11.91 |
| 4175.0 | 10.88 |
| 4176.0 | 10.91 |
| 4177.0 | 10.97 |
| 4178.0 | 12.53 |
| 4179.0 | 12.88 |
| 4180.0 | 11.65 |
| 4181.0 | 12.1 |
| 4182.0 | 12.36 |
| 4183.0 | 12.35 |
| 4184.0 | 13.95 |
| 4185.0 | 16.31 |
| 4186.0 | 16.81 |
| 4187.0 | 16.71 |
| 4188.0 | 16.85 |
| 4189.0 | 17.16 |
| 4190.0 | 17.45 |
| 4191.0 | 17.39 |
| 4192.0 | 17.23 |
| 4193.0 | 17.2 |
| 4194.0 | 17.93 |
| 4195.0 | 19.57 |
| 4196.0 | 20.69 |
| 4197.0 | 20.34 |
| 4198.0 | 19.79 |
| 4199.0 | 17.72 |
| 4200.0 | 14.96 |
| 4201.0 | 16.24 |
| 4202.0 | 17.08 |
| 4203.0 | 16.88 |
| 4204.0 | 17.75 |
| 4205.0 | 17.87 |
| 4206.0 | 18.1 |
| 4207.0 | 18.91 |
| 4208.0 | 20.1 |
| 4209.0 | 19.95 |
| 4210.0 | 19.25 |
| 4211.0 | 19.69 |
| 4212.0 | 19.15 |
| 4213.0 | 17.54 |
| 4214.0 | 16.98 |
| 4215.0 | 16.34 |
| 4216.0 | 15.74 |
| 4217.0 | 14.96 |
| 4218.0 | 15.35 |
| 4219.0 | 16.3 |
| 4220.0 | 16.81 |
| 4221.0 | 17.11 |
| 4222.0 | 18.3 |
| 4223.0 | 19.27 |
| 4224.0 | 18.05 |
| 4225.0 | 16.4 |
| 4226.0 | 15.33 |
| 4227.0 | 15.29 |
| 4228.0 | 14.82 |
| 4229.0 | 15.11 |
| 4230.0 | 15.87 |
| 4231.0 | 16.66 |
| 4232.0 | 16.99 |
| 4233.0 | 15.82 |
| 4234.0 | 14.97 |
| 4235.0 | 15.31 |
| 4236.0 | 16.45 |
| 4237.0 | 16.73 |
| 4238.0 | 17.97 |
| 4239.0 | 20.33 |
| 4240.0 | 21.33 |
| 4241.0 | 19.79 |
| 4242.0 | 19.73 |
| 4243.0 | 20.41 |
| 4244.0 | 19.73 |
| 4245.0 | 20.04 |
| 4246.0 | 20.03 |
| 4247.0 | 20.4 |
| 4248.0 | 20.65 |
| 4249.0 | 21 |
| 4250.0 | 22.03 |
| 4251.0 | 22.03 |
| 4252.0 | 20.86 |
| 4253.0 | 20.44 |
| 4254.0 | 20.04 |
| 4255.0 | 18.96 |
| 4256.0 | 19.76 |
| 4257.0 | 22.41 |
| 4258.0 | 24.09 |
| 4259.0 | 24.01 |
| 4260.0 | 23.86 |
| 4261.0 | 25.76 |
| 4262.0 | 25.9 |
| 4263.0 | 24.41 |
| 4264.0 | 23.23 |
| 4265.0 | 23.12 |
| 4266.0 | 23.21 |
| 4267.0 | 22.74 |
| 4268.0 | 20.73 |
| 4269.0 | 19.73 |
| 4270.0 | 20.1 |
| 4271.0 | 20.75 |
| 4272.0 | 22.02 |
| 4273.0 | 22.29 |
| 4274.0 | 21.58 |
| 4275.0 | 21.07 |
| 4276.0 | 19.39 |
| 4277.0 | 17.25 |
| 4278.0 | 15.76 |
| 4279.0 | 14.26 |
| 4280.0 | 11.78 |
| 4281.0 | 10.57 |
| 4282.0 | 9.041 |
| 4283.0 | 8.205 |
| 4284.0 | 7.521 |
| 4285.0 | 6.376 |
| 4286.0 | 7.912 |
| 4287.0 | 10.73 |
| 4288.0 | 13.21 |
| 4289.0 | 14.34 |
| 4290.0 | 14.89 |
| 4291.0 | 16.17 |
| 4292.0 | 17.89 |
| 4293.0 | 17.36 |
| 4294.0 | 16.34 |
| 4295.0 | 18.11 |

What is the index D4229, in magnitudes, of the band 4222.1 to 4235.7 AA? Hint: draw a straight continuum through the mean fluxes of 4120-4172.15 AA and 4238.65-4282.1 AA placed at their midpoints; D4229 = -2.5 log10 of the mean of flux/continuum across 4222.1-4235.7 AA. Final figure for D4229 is 0.21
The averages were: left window 17.7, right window 20.5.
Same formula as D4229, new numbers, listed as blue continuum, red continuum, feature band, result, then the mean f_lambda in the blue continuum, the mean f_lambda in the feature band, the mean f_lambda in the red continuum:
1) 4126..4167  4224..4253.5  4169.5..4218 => 0.13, 17.8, 16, 18.4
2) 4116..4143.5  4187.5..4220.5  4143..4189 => 0.09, 18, 16.4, 17.7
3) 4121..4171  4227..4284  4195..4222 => 0.04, 17.7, 17.8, 19.2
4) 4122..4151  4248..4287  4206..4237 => 0.10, 18.1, 17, 19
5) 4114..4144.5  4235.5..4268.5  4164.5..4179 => 0.43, 18.3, 13.1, 21.3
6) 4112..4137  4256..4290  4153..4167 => 0.08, 18.8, 17.3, 18.1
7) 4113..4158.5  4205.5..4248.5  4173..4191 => 0.31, 19.1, 13.8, 17.8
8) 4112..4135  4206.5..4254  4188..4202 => 0.04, 19.4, 17.9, 18.2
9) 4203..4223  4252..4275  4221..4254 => 0.09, 17.7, 18.4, 22.2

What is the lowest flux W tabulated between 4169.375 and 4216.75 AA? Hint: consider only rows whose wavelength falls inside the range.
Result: 10.88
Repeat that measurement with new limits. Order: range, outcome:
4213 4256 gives 14.82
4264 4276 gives 19.39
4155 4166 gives 15.36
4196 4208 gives 14.96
